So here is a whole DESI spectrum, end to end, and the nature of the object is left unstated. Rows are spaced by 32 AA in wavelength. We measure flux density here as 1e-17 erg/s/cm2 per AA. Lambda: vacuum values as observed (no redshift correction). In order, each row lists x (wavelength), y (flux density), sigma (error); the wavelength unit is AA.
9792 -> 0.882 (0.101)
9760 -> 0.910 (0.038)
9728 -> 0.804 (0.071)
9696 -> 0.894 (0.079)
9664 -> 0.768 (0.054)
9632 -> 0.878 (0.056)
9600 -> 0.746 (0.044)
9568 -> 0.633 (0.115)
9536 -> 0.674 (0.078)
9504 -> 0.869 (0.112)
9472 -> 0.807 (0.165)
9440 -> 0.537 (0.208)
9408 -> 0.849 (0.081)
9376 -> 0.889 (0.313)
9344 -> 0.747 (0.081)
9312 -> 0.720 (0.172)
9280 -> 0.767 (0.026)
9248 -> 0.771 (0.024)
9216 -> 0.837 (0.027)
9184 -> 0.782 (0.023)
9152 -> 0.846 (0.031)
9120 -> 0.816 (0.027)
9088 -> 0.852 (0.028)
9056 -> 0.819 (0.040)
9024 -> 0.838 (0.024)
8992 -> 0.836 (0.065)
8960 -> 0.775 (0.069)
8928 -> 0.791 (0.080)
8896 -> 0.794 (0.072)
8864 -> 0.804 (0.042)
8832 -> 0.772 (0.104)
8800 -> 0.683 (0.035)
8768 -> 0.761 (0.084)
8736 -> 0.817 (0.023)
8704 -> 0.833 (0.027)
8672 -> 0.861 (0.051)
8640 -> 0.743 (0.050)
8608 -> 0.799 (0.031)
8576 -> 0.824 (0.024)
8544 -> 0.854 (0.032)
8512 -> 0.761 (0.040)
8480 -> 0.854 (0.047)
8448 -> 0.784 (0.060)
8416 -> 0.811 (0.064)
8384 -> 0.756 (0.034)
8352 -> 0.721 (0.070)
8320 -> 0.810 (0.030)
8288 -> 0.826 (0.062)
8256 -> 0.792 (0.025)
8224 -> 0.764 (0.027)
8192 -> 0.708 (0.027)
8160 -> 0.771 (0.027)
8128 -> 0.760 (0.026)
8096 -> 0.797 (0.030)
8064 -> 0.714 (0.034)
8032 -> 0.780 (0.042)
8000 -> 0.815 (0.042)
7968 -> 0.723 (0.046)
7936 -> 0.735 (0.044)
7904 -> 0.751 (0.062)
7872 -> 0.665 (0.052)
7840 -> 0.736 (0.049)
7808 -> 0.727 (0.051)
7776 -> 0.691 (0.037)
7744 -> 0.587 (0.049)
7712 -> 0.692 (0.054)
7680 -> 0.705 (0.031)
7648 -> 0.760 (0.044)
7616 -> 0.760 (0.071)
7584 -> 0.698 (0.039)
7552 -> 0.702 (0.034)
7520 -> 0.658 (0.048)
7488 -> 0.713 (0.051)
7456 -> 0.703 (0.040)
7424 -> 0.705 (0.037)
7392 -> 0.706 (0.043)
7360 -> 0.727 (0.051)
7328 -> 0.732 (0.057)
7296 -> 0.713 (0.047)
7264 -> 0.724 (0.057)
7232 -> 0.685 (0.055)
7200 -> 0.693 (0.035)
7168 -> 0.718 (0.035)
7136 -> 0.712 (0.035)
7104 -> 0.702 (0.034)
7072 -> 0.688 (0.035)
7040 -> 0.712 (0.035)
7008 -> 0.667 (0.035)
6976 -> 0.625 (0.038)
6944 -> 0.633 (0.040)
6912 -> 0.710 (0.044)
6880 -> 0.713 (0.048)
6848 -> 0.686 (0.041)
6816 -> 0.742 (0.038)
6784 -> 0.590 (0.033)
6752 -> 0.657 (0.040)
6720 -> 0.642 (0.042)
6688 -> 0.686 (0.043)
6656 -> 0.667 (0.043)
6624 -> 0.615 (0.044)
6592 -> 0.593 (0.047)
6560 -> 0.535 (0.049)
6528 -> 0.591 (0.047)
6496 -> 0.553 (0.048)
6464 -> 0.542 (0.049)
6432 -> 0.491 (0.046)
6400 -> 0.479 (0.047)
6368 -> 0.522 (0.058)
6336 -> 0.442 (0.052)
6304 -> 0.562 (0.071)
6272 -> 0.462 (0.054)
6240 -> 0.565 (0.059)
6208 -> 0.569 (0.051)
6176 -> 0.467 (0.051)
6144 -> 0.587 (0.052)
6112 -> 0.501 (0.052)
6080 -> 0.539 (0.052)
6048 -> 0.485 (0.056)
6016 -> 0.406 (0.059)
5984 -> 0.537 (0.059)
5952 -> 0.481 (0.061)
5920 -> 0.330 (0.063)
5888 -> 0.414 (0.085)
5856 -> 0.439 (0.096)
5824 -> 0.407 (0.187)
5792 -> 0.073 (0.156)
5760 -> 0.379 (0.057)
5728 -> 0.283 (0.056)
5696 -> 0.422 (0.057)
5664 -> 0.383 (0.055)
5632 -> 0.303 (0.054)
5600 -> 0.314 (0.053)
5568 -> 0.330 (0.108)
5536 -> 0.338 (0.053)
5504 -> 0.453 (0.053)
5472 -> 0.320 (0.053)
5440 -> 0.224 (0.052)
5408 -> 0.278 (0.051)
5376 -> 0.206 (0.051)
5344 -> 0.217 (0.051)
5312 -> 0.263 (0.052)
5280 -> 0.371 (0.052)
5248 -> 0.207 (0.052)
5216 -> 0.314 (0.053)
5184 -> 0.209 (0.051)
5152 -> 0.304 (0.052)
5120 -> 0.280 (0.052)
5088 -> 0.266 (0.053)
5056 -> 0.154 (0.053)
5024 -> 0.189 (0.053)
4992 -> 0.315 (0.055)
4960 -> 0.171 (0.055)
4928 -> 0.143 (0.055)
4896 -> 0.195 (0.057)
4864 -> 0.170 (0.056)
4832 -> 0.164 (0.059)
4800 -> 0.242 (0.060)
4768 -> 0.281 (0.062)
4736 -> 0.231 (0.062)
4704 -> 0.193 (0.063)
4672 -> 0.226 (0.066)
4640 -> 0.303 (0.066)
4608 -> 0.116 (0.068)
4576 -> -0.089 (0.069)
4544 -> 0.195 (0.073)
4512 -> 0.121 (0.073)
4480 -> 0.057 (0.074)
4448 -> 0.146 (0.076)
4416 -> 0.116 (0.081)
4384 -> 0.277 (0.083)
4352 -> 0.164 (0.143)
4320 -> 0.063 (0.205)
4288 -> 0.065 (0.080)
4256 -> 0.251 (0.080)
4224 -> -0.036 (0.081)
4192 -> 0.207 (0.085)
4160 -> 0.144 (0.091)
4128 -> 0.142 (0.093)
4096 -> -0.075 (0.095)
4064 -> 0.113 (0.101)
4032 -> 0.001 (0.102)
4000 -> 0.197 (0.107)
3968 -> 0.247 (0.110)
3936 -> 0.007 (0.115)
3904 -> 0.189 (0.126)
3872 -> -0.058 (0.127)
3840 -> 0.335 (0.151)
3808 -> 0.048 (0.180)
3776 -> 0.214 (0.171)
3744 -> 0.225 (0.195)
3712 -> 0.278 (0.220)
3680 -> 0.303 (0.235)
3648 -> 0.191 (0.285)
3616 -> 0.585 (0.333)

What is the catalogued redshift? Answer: 0.49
